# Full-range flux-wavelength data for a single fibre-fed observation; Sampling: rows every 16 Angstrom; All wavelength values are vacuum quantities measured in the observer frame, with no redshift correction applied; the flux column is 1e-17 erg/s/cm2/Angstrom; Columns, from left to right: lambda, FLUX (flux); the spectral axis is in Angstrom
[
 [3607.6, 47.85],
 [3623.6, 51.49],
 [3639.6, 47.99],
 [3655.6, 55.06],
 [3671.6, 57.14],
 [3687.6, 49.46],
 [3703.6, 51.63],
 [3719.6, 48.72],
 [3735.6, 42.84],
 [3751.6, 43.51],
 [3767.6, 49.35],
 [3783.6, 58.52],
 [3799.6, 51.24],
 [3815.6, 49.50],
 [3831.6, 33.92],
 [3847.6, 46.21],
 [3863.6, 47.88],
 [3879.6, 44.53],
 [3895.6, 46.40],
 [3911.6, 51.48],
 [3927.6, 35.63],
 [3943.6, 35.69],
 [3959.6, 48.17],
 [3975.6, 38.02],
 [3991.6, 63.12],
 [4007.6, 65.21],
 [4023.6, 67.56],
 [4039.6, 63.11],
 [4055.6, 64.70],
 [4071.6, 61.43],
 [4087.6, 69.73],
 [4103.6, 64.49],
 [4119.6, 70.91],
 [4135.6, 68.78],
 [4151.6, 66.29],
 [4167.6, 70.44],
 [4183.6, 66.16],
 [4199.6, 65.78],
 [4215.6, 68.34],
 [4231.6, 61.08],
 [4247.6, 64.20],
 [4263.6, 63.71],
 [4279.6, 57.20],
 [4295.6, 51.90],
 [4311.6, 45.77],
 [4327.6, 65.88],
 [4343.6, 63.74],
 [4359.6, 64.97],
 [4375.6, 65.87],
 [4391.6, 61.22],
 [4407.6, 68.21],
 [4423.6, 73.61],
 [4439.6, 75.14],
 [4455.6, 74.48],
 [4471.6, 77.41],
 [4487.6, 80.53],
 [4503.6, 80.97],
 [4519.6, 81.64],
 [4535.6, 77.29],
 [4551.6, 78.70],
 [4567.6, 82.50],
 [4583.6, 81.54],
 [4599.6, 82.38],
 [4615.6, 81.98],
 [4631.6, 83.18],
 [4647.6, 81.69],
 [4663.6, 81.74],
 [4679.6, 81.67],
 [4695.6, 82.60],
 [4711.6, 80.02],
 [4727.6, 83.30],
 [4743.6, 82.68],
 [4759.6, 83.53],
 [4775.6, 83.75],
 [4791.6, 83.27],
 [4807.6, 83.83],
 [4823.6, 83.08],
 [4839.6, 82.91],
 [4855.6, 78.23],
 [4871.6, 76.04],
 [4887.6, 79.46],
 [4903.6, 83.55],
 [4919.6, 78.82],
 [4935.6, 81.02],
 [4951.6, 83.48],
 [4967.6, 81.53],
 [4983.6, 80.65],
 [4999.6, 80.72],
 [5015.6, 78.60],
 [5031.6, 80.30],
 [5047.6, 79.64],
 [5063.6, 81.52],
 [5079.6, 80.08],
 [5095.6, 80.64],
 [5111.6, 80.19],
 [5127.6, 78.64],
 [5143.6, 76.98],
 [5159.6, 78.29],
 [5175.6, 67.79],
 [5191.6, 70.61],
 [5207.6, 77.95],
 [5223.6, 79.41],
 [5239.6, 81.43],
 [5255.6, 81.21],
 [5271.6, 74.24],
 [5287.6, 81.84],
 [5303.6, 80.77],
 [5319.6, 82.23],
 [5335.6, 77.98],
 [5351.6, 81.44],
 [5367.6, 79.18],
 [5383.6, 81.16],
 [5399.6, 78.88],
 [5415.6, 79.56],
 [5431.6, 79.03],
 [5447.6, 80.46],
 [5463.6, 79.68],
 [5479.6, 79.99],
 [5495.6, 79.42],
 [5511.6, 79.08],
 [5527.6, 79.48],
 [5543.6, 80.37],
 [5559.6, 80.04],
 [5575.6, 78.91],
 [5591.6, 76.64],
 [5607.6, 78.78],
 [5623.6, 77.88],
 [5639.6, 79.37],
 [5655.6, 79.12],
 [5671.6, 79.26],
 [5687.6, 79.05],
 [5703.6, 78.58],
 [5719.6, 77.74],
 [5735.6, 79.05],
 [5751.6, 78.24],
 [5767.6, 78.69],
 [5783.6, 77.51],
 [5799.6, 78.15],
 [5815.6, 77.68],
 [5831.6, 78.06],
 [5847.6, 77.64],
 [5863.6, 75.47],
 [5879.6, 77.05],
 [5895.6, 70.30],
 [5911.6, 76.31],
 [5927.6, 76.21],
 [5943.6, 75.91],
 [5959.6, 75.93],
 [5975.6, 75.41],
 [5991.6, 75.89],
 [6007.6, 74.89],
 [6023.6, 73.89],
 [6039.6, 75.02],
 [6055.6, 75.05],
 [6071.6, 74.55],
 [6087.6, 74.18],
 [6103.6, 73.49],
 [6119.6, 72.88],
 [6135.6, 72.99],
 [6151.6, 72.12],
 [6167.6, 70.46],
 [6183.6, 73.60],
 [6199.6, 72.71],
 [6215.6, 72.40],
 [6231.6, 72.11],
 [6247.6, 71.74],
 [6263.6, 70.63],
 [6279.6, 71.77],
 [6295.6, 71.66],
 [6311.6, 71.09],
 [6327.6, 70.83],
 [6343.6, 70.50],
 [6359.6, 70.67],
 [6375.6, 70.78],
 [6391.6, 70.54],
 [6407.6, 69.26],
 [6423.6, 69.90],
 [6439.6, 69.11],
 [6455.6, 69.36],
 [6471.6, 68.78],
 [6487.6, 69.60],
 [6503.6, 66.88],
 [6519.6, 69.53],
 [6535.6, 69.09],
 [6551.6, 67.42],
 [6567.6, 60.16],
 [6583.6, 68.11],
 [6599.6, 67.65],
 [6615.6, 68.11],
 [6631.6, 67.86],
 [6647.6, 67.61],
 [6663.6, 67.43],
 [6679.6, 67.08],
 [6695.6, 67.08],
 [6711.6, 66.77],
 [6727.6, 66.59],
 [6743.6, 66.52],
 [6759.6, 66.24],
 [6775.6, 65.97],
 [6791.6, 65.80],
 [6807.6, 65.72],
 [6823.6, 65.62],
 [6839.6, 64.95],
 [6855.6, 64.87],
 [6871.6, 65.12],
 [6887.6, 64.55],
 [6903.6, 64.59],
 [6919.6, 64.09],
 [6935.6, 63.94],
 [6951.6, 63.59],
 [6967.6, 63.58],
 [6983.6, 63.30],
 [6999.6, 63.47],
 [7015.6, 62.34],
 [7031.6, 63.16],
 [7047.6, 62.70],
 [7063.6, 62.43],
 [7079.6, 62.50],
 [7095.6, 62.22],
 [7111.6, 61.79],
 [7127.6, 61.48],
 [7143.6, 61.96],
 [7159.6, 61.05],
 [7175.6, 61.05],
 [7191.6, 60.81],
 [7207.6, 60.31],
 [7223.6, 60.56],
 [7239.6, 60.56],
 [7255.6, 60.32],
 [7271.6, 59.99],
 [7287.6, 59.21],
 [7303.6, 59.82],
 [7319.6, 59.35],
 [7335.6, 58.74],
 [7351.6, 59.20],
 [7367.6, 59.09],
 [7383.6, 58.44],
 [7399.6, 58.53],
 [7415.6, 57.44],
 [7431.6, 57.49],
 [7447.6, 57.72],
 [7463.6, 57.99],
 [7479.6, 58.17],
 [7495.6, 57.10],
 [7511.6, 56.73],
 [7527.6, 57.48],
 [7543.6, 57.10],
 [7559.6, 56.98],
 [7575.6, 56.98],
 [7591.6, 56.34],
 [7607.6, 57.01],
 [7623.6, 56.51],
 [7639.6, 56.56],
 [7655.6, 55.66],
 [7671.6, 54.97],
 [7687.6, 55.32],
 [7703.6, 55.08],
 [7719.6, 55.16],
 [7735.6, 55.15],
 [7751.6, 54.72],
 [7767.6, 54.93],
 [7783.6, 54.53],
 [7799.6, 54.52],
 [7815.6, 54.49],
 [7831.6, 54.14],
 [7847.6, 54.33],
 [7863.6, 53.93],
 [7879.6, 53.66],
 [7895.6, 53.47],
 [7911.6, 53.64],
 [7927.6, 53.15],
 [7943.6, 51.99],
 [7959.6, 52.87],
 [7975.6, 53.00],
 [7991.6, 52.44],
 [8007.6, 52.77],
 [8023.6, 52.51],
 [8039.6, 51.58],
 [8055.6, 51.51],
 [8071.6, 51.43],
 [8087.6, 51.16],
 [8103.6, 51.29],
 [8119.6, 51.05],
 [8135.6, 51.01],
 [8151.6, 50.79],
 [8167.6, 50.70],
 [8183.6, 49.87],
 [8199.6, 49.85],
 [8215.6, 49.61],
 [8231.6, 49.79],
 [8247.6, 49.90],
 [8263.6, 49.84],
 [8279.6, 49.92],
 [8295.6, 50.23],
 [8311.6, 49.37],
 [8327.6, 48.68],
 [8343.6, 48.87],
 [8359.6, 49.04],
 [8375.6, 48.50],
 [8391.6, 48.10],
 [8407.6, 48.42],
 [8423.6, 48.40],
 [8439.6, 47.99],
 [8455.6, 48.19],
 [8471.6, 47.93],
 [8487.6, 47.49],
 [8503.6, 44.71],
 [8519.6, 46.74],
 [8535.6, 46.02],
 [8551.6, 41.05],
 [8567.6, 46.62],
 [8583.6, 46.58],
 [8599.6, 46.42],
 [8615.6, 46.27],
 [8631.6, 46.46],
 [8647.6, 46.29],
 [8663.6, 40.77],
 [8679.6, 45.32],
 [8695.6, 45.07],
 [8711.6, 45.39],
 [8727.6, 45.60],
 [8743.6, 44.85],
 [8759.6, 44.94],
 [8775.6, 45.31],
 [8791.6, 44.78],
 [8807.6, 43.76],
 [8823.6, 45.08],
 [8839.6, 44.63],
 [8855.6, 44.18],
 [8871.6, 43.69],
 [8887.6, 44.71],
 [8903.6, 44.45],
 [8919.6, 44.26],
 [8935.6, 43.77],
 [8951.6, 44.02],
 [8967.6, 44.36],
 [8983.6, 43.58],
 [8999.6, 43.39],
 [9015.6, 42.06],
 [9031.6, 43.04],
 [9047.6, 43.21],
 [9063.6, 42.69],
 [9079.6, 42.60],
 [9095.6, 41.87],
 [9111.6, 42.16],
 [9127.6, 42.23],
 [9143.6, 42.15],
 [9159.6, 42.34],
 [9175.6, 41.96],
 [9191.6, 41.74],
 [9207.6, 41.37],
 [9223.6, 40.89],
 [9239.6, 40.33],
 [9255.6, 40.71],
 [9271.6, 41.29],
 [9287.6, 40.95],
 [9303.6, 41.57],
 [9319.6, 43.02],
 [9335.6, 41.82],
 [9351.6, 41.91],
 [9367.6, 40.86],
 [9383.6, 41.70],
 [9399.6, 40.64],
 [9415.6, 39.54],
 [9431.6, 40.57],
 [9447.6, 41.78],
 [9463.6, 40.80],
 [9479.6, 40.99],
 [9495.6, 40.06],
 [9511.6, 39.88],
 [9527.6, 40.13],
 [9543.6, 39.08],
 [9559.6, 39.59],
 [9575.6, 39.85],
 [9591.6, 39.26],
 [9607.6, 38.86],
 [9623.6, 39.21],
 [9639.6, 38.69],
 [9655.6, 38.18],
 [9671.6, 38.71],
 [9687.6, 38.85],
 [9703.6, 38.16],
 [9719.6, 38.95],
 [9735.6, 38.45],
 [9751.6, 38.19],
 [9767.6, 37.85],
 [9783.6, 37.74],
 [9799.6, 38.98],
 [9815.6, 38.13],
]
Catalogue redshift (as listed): 0.000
